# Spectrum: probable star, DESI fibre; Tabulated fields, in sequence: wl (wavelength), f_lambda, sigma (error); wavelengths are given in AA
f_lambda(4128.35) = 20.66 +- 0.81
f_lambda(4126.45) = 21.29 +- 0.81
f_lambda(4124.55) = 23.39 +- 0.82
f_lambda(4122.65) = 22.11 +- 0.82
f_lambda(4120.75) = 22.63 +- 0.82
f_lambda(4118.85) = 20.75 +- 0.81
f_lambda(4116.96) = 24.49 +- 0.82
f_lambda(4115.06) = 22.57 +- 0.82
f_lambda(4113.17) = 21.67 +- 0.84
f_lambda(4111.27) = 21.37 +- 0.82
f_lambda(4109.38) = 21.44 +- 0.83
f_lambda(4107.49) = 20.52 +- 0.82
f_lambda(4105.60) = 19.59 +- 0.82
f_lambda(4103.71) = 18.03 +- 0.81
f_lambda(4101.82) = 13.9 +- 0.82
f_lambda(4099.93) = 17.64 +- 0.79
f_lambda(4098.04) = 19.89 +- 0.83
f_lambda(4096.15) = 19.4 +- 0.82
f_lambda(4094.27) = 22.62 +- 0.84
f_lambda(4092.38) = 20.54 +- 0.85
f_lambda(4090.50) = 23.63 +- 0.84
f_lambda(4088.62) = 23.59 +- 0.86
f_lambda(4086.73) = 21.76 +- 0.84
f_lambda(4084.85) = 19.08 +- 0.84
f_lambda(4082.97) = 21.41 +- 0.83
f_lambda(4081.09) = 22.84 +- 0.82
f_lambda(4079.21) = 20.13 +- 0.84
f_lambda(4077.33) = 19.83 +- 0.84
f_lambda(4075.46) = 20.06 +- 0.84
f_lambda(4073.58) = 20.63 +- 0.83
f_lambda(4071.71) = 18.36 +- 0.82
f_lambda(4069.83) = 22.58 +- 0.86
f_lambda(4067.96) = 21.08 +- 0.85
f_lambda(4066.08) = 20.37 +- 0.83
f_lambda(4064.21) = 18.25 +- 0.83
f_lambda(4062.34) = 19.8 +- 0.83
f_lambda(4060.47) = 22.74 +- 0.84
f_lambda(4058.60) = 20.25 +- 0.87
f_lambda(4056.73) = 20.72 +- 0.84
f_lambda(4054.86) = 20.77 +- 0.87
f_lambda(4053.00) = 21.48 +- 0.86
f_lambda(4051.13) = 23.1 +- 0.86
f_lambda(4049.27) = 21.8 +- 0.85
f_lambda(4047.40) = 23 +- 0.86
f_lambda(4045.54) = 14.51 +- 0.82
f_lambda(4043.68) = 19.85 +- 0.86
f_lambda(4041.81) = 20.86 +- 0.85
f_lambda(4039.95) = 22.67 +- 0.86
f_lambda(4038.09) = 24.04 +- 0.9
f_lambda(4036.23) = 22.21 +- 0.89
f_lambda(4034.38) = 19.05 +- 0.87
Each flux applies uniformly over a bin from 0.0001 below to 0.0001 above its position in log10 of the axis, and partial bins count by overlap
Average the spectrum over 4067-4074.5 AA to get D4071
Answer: 20.7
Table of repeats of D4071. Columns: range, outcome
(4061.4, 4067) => 19.5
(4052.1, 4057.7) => 21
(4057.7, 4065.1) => 20.3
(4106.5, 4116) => 21.5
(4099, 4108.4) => 17.9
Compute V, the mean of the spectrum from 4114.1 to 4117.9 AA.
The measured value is 23.5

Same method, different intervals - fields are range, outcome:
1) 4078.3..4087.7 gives 21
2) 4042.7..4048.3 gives 19.1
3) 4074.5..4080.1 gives 20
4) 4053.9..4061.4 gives 21.1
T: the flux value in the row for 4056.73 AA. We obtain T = 20.72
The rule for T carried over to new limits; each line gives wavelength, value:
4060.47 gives 22.74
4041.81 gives 20.86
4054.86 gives 20.77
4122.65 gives 22.11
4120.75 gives 22.63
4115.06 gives 22.57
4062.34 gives 19.8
